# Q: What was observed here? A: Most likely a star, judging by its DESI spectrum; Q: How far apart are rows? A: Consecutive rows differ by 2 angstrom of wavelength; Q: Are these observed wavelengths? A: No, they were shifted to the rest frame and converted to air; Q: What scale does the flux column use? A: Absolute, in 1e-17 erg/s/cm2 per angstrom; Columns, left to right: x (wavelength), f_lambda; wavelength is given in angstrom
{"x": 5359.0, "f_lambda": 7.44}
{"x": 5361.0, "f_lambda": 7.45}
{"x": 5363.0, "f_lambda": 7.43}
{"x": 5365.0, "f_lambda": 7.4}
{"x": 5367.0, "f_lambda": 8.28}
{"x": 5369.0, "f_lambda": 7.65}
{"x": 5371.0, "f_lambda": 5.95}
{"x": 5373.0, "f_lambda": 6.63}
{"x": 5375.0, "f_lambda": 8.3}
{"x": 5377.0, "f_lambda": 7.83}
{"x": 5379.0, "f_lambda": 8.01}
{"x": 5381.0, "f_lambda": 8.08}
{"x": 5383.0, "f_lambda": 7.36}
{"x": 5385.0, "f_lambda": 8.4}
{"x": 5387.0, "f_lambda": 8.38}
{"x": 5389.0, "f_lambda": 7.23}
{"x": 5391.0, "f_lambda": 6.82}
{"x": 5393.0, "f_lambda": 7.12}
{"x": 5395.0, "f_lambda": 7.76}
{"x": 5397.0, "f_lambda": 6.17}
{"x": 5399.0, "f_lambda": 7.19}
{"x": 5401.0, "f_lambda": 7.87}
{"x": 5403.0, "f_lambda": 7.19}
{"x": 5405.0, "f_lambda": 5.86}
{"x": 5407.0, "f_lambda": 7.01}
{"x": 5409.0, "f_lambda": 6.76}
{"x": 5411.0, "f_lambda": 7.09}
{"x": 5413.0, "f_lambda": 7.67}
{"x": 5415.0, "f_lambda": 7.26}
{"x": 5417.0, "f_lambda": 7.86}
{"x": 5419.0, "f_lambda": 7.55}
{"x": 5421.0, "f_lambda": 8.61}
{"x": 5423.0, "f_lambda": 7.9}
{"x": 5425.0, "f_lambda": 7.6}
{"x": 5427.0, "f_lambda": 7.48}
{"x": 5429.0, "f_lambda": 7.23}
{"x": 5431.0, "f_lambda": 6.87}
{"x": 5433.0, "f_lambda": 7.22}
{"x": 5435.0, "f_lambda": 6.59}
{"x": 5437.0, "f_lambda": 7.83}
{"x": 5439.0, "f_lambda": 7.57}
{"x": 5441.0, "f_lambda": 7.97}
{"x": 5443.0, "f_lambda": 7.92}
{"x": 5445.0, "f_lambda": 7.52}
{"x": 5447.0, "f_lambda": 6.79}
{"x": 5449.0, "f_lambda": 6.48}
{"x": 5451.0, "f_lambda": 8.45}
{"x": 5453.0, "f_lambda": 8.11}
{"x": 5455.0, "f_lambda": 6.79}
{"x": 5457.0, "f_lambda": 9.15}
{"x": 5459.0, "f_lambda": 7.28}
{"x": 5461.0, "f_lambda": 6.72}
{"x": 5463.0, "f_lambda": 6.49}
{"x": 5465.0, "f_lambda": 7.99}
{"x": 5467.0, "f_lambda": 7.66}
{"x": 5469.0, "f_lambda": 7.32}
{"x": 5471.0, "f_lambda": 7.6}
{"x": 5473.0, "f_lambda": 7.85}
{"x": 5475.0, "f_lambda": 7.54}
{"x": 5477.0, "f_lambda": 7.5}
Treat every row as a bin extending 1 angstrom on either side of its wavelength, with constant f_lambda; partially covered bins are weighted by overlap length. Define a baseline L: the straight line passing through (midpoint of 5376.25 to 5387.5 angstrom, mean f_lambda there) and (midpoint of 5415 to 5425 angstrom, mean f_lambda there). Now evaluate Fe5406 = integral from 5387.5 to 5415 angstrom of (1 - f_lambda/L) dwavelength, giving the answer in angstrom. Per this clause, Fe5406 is 2.9 angstrom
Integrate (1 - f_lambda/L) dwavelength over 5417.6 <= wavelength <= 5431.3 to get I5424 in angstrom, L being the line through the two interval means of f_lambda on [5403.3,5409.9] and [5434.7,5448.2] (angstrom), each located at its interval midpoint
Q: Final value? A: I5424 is -1.2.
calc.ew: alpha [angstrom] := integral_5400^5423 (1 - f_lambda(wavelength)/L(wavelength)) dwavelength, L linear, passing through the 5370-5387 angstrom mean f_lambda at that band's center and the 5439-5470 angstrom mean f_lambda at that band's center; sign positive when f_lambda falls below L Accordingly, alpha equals 0.63 angstrom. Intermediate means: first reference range 7.62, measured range 7.36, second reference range 7.51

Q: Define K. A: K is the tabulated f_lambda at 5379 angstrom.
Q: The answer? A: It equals 8.01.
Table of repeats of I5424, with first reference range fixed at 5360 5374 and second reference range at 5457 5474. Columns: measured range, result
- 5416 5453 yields -0.7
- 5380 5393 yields -0.7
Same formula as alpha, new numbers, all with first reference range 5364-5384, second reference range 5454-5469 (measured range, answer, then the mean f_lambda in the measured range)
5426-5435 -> 0.4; 7.13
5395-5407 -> 0.9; 6.94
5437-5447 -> -0.3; 7.66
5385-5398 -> 0.3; 7.34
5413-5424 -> -0.5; 7.82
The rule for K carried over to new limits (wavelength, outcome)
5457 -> 9.15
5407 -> 7.01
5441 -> 7.97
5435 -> 6.59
